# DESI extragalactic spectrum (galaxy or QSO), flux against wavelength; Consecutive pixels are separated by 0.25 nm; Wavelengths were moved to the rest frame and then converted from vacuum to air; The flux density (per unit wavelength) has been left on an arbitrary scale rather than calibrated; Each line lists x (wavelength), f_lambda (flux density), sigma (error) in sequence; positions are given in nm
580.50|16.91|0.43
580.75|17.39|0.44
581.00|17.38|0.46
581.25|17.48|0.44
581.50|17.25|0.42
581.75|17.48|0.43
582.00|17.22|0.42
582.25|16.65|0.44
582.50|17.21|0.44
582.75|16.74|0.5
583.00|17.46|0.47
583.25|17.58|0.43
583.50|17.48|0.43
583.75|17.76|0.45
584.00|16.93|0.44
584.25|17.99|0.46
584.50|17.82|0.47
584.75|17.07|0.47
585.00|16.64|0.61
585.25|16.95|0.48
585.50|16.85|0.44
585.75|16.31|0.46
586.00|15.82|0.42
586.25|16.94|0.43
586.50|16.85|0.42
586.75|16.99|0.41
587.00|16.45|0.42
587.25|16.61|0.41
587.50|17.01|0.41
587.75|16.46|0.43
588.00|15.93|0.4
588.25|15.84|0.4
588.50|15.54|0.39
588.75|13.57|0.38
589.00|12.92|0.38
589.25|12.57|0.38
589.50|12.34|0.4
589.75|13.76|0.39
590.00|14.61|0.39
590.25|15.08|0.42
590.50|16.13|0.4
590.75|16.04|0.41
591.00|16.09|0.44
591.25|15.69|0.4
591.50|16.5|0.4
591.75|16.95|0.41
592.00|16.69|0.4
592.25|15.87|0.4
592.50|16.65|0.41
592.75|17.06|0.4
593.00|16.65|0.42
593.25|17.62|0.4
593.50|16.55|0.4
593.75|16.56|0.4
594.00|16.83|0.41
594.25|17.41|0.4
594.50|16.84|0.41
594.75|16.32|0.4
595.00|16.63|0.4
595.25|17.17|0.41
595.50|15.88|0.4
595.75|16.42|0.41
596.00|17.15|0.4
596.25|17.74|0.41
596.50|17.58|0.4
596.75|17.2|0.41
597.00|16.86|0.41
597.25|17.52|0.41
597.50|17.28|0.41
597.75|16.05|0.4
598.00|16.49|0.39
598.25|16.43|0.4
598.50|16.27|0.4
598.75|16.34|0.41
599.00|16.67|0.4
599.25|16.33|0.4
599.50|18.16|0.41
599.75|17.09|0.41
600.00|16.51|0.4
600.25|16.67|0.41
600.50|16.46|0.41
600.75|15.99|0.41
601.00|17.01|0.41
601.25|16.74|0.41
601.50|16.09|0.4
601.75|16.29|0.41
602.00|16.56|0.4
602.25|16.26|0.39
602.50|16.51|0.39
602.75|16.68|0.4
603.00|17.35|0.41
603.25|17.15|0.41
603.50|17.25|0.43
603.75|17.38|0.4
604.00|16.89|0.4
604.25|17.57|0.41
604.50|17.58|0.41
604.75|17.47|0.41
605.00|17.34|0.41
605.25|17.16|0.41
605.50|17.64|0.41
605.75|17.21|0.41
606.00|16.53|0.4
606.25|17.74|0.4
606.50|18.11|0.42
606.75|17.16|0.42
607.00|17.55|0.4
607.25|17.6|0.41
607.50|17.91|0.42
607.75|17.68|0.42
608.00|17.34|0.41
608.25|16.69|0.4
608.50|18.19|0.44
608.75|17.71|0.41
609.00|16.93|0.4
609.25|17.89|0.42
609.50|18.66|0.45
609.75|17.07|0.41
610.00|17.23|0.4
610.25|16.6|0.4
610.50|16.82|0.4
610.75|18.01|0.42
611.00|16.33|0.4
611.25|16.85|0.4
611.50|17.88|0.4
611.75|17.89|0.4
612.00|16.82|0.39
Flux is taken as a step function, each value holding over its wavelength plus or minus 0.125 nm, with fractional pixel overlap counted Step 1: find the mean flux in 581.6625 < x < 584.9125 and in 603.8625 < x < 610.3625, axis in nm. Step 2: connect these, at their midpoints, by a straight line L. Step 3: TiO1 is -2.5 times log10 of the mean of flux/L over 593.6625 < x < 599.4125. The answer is 0.04 mag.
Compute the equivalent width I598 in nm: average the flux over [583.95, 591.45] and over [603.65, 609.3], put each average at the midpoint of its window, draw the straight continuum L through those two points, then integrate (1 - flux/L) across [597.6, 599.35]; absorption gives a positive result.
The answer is 0.04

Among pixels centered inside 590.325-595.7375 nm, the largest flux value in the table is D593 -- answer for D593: 17.62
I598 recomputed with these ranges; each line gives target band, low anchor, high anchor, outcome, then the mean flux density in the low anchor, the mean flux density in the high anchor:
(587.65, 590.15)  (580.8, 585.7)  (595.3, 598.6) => 0.402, 17.2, 16.8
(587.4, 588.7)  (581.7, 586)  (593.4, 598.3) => 0.080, 17.1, 16.9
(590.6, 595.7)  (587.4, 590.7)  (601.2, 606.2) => -0.400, 14.8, 17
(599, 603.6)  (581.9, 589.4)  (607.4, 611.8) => 0.097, 16.5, 17.4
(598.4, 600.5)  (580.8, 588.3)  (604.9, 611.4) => 0.060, 17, 17.4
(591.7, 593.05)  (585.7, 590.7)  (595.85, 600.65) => -0.053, 15.4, 16.9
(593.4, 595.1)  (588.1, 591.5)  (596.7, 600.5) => -0.107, 14.7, 16.8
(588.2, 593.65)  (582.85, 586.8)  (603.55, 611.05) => 0.536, 17.1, 17.4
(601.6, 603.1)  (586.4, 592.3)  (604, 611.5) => 0.023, 15.5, 17.4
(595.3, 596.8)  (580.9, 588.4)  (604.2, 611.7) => 0.017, 17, 17.4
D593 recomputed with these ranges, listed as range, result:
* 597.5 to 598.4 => 17.28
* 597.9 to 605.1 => 18.16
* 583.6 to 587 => 17.99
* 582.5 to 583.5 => 17.58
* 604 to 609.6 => 18.66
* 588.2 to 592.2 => 16.95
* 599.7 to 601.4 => 17.09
